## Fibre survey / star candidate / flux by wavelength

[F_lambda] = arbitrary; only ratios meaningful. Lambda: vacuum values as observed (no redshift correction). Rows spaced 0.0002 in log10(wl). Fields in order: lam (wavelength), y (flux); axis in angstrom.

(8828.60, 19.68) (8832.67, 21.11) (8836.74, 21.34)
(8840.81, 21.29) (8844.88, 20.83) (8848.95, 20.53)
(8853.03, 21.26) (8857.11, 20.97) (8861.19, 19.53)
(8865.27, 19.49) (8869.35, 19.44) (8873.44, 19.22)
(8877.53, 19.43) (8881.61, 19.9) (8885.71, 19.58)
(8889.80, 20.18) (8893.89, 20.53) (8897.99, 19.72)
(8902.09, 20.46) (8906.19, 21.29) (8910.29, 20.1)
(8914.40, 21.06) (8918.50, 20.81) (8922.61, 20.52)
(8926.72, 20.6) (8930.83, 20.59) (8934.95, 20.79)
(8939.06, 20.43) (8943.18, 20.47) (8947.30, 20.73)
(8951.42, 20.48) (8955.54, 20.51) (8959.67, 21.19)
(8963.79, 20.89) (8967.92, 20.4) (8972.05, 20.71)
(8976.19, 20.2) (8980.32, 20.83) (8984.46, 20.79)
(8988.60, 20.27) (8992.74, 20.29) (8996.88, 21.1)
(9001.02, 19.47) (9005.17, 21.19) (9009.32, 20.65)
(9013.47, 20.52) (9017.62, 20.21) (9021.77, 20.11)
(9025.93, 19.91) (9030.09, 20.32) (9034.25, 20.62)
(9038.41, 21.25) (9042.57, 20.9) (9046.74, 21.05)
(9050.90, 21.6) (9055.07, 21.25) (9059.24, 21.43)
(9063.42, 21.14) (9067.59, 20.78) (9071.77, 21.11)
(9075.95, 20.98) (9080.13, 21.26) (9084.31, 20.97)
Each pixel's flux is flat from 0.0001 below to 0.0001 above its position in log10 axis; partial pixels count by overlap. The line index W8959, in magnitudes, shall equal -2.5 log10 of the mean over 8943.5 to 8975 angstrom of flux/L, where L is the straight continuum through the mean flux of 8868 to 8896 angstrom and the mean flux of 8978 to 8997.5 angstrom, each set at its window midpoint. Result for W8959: -0.02 mag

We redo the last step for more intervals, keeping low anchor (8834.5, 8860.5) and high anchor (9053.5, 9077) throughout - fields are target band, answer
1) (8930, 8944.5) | 0.024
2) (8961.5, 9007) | 0.026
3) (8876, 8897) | 0.056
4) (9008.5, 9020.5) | 0.034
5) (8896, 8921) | 0.022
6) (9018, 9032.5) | 0.050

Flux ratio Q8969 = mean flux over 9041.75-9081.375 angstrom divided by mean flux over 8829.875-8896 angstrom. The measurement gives 1.04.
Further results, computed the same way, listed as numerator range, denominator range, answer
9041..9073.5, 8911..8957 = 1.03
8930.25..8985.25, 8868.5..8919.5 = 1.03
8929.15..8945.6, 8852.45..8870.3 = 1.02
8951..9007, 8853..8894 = 1.04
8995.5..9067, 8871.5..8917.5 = 1.03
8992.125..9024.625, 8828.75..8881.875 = 1.01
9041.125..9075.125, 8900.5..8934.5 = 1.02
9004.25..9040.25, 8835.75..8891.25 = 1.02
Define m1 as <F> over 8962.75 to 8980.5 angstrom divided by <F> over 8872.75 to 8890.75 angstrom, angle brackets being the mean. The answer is 1.05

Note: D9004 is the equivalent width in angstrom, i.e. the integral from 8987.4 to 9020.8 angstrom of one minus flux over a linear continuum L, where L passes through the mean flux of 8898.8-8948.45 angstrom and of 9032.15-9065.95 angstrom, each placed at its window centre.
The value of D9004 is 0.8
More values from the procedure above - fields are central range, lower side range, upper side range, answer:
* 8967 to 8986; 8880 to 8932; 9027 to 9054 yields 0.1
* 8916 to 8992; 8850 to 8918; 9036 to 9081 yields -0.2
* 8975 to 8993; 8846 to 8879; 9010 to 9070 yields 0.0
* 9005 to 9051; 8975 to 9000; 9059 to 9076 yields 0.4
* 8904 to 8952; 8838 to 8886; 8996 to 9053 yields -0.7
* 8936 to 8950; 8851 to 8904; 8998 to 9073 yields -0.2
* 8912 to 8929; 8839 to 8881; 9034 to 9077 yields -0.2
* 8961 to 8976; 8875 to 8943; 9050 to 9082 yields 0.0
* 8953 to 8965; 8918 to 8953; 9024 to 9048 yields -0.1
